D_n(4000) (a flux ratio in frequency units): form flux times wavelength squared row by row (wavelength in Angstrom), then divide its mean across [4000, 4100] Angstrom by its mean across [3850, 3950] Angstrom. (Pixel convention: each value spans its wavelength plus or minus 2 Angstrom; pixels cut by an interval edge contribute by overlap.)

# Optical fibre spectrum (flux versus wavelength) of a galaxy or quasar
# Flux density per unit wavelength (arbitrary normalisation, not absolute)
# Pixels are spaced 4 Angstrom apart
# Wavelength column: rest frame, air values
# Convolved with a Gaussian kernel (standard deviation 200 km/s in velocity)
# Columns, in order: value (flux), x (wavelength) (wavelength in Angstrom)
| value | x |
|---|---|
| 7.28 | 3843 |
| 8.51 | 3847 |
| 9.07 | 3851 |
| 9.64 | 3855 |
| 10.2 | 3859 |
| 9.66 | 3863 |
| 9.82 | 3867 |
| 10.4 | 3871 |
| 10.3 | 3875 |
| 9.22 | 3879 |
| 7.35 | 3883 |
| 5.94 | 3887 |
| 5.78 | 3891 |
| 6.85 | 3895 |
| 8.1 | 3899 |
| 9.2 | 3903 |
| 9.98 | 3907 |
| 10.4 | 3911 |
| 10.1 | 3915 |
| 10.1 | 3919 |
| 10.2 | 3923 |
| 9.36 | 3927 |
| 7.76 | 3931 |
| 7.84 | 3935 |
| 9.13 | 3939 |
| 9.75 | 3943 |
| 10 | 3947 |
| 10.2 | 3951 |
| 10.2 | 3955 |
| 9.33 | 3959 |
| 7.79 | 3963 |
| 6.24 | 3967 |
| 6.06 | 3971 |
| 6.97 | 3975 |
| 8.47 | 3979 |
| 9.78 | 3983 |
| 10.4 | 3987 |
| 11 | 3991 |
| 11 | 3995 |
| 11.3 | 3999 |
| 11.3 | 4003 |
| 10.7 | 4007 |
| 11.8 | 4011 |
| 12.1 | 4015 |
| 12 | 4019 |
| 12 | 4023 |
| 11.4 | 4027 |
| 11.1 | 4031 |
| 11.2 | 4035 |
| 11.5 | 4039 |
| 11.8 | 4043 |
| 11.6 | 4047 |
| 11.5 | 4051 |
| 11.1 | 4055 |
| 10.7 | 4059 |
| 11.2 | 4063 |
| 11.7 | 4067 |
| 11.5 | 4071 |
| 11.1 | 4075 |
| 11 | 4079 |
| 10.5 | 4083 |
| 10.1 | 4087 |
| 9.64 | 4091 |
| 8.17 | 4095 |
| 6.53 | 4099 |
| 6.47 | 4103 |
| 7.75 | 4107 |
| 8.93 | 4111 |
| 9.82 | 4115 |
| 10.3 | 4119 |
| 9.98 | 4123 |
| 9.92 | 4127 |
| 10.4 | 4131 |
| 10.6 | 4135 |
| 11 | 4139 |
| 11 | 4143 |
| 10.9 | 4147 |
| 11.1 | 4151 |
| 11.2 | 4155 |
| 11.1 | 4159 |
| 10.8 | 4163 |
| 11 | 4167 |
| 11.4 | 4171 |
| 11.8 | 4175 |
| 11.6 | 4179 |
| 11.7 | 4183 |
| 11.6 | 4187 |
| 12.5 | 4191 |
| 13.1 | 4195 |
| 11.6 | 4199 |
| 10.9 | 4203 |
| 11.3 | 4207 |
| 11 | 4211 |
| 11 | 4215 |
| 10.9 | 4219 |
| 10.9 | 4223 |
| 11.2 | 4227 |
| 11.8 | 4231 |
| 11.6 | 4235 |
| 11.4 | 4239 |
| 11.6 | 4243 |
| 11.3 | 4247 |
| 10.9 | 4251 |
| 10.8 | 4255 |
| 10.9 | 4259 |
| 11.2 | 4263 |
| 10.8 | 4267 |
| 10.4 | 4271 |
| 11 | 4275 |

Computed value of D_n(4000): 1.3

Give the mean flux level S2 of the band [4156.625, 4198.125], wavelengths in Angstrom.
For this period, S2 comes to 11.7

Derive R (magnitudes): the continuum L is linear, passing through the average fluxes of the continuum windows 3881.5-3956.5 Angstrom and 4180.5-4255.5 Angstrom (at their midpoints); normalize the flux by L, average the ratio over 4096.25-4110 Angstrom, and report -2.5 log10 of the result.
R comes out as 0.41 mag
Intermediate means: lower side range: 8.86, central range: 7.13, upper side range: 11.4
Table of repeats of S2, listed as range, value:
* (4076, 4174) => 10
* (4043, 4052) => 11.6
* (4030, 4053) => 11.5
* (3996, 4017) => 11.4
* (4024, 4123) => 10.3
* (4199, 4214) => 11.1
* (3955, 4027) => 9.95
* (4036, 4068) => 11.4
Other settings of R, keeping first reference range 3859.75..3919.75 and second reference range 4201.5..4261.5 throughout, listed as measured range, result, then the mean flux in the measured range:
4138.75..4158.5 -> -0.043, 11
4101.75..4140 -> 0.098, 9.54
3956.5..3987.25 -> 0.174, 8.03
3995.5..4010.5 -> -0.159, 11.2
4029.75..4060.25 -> -0.145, 11.3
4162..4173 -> -0.035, 11.1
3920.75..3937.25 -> 0.039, 8.81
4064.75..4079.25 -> -0.128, 11.4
